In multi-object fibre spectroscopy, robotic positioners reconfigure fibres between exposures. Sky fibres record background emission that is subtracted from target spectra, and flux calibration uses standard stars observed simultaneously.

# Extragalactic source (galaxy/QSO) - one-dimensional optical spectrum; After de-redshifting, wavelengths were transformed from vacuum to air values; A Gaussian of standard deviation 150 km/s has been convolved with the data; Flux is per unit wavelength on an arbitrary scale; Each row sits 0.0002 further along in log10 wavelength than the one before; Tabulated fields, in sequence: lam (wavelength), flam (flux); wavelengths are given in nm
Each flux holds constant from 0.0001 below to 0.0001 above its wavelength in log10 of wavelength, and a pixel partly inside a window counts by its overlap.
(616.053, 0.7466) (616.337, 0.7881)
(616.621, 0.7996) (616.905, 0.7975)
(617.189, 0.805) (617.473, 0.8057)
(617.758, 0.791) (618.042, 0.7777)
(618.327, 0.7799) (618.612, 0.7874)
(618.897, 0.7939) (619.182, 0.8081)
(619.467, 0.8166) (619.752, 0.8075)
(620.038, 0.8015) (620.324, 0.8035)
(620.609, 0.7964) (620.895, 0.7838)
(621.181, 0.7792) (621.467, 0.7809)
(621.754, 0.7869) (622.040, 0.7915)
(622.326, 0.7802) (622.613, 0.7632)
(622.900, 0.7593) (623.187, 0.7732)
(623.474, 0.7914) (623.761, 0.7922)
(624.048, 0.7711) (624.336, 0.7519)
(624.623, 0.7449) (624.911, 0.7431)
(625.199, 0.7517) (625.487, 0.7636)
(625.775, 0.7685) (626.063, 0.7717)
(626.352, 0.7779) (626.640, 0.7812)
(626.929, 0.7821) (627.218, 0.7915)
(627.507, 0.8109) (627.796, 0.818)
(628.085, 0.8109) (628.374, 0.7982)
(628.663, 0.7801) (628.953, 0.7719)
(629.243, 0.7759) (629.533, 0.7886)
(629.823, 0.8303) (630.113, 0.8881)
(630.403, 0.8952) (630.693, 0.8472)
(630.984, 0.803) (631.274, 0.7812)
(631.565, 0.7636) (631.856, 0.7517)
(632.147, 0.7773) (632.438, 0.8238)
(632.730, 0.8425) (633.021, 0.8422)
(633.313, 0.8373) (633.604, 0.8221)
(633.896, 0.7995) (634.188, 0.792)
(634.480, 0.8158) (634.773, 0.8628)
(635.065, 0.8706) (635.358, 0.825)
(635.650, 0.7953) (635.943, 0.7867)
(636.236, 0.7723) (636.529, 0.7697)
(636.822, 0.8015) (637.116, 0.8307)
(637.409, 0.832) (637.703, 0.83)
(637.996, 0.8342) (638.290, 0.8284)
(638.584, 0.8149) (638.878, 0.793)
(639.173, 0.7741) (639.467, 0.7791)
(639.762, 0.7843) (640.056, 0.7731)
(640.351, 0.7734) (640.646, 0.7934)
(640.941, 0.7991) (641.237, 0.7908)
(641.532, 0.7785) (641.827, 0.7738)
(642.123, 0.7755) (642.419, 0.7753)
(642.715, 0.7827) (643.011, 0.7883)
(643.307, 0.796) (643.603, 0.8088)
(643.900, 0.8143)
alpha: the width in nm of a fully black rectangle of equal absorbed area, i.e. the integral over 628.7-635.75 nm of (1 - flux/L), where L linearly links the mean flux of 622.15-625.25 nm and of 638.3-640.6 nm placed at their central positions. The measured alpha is -0.350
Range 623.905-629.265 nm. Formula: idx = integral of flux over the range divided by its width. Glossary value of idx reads 0.777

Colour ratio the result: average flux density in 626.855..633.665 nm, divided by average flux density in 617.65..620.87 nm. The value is 1.02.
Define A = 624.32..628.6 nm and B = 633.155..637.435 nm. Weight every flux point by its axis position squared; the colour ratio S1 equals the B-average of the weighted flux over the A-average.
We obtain 1.07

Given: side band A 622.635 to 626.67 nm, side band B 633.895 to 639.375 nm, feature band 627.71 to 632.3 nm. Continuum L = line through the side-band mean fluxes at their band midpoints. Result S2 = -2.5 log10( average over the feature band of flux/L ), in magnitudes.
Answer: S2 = -0.02 mag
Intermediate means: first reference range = 0.767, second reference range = 0.812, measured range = 0.805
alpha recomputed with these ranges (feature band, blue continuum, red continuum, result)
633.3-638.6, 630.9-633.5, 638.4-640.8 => -0.15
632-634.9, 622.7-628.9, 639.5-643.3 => -0.15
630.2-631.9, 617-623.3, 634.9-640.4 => -0.03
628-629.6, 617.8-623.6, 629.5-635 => 0.05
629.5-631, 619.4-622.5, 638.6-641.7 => -0.11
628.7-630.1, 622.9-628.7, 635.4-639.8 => -0.03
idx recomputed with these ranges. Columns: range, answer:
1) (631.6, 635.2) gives 0.818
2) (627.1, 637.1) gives 0.81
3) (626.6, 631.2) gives 0.811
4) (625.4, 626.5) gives 0.771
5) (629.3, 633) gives 0.816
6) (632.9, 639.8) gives 0.812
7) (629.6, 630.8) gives 0.861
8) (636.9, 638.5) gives 0.829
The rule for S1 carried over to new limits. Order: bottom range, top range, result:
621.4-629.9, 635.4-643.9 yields 1.07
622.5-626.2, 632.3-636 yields 1.11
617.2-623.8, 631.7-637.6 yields 1.08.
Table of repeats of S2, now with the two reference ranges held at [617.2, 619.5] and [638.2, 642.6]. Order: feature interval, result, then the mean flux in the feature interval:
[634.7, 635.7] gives -0.071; 0.841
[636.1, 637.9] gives -0.027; 0.807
